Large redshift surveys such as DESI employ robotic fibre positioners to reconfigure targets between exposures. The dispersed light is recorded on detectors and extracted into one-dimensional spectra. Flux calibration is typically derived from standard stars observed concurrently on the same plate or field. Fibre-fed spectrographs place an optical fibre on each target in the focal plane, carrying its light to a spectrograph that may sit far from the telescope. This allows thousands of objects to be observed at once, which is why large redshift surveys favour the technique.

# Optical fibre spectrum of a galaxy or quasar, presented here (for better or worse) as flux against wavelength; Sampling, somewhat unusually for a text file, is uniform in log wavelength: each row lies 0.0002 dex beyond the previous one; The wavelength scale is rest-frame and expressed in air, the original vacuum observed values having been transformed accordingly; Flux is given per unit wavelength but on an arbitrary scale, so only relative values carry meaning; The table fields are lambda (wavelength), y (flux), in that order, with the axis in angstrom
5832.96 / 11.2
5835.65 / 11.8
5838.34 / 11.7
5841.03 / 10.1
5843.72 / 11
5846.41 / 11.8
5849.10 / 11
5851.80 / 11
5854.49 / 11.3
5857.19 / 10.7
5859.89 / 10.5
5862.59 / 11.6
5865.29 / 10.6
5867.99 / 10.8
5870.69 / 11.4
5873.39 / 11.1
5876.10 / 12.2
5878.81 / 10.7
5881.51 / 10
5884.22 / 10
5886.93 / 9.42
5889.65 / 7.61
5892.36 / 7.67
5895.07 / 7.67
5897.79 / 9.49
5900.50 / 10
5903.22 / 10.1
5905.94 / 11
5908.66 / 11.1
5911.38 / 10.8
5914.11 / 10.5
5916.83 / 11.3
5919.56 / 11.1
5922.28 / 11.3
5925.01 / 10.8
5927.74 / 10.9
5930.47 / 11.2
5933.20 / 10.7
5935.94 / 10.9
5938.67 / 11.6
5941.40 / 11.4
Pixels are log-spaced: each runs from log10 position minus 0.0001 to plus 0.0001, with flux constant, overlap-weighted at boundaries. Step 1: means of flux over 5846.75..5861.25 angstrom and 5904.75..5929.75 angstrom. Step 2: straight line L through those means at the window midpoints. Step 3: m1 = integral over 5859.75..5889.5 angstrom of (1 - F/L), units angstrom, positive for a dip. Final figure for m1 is 0.9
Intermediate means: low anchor 11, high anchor 11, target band 10.6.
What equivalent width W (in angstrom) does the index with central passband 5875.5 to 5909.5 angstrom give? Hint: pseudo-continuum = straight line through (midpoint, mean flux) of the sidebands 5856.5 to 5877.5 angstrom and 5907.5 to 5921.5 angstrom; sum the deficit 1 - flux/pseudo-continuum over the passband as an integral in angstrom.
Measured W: 4.2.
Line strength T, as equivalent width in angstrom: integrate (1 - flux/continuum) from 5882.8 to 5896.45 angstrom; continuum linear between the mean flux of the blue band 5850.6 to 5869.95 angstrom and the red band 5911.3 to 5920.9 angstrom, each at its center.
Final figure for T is 3.1 angstrom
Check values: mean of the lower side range 10.9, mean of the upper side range 10.9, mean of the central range 8.48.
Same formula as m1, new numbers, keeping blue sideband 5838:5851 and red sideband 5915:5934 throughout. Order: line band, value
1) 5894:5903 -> 1.5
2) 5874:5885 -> 0.3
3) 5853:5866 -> 0.1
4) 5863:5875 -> 0.0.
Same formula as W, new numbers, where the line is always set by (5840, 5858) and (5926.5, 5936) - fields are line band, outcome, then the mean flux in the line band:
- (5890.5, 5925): 2.49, 10.2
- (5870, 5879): -0.37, 11.4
